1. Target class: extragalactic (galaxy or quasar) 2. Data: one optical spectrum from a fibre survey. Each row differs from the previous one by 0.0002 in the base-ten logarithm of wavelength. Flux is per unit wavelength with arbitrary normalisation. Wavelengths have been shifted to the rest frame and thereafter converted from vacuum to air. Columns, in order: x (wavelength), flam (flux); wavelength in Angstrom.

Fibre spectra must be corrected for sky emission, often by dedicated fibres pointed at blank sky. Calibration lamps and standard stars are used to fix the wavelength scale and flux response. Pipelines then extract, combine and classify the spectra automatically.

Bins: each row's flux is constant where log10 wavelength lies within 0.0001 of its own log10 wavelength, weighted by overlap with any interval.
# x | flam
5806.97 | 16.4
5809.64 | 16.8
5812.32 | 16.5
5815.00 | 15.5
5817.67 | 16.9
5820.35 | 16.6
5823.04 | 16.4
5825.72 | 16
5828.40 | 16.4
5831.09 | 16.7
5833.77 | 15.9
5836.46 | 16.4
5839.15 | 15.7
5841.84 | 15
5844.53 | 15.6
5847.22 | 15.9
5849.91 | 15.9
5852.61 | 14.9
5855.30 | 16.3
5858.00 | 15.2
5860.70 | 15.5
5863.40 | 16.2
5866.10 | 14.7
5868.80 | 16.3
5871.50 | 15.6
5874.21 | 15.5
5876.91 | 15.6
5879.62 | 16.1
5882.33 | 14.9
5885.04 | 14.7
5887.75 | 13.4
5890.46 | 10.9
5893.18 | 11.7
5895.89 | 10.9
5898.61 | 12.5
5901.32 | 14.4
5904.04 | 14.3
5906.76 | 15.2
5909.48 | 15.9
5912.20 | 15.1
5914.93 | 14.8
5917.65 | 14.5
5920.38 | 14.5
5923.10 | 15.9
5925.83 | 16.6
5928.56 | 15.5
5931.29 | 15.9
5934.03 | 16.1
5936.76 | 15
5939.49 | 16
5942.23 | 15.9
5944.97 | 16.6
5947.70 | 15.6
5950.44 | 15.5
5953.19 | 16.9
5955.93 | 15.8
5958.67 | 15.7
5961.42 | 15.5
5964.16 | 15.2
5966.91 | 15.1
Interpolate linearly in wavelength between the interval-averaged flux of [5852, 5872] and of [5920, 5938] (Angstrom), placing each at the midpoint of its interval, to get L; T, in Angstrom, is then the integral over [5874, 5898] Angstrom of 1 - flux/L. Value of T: 3.1 Angstrom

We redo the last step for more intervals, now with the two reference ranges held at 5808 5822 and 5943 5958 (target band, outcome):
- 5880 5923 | 5.9 Angstrom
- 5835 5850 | 0.6 Angstrom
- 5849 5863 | 0.6 Angstrom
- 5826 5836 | 0.1 Angstrom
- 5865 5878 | 0.6 Angstrom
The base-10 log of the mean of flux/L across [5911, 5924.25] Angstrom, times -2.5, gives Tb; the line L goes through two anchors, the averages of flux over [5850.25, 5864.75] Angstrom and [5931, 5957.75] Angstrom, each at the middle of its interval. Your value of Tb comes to 0.06 mag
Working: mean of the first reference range 15.6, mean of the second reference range 15.9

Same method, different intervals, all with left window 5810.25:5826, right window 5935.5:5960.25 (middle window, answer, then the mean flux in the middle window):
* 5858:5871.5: 0.04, 15.6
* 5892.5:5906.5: 0.23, 13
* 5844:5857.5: 0.04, 15.7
